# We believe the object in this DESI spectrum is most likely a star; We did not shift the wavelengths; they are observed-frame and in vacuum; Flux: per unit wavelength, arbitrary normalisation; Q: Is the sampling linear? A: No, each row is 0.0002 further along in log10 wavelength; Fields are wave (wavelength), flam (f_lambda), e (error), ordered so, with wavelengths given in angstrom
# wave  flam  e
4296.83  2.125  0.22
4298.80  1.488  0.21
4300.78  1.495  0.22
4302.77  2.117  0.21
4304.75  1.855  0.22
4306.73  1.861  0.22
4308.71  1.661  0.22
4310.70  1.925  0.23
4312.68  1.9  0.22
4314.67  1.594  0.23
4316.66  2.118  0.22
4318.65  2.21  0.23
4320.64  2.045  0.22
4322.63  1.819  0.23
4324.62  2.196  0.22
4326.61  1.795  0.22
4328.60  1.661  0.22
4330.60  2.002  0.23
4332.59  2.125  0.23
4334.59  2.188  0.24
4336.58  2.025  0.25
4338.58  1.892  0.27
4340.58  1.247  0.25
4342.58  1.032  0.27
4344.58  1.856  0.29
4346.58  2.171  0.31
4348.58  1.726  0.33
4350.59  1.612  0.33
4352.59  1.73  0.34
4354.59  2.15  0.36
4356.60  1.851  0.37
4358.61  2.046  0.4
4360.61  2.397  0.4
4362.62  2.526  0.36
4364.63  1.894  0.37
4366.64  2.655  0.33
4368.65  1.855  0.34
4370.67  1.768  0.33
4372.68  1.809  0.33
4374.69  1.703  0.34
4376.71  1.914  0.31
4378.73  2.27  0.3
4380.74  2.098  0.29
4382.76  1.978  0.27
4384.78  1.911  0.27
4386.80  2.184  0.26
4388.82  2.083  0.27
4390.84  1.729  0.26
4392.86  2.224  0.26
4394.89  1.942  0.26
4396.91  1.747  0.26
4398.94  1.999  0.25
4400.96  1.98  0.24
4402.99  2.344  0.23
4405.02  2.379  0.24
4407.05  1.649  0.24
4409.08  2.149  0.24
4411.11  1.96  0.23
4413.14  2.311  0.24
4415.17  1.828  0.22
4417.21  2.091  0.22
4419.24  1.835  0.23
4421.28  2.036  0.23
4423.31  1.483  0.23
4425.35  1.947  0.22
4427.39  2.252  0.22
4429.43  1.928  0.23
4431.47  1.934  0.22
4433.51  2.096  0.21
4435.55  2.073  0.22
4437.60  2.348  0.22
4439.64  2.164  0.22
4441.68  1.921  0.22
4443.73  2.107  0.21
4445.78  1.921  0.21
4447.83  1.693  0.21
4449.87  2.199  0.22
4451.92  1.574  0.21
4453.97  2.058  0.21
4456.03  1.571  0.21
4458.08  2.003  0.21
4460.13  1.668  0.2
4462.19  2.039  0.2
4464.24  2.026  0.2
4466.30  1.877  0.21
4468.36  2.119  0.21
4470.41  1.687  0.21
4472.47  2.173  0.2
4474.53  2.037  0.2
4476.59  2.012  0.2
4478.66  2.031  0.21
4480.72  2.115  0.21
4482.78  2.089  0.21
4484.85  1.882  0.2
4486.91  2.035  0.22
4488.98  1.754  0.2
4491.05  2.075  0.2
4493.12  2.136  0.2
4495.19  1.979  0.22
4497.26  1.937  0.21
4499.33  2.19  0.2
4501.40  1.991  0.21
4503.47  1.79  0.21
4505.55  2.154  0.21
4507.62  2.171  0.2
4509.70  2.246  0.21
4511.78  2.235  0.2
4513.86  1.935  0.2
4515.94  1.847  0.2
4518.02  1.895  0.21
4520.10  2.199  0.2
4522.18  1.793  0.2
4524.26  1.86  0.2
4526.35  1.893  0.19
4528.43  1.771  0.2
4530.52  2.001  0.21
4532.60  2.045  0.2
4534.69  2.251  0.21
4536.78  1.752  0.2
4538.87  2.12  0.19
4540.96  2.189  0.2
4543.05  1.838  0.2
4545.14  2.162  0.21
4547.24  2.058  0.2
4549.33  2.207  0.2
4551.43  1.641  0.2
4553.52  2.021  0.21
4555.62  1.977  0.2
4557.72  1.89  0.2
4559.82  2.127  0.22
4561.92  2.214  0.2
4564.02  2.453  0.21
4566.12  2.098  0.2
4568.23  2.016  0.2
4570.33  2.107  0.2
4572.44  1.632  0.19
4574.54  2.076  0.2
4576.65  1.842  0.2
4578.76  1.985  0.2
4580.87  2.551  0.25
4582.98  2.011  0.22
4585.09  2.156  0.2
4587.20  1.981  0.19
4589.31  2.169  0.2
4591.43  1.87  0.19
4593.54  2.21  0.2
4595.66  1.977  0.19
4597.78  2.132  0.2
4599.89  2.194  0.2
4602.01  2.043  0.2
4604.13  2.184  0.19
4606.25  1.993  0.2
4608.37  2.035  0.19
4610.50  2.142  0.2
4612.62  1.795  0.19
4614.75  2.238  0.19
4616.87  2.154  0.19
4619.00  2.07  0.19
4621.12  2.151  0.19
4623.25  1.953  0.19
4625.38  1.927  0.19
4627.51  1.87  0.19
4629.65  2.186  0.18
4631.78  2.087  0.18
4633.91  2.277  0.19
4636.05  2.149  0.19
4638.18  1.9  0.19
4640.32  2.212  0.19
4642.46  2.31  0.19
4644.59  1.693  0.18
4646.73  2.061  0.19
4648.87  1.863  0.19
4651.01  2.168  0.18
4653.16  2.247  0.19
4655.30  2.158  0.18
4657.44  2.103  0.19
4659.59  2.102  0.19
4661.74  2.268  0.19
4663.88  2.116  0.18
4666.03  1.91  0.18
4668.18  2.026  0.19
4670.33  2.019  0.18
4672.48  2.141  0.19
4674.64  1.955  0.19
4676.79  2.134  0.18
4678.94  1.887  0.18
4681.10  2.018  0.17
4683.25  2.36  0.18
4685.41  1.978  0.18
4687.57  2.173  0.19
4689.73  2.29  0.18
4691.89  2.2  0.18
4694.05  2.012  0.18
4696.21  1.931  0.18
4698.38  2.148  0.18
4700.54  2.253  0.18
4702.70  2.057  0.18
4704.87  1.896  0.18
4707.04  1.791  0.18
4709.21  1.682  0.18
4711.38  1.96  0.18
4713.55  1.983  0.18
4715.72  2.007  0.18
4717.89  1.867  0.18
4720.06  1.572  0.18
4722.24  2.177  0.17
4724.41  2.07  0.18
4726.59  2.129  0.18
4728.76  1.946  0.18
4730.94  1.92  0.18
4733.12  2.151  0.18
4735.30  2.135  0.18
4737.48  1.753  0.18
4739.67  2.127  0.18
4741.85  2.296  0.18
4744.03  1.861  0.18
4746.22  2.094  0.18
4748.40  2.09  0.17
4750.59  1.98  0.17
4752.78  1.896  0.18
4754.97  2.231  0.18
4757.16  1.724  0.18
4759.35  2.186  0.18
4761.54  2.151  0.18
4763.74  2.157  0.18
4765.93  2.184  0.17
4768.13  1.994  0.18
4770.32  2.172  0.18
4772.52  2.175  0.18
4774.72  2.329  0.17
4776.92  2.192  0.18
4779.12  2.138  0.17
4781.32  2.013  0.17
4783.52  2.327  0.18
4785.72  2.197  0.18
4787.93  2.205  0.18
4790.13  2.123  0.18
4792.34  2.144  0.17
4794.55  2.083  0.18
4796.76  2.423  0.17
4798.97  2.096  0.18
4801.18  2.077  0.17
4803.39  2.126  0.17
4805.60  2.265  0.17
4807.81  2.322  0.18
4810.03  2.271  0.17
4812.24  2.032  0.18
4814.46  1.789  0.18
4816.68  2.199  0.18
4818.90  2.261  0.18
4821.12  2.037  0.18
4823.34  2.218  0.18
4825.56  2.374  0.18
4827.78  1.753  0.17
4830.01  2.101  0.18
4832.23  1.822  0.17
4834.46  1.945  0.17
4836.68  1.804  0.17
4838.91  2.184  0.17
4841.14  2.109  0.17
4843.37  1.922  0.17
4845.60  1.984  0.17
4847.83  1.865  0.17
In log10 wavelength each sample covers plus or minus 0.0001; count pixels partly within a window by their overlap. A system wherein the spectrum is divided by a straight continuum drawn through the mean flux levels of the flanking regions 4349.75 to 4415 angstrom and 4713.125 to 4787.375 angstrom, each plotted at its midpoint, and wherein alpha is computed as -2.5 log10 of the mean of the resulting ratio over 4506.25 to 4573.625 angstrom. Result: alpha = 0.01 mag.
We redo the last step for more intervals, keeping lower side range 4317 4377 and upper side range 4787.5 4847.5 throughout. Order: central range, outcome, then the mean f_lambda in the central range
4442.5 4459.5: 0.05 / 1.89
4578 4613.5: -0.04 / 2.09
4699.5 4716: 0.06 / 1.95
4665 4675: 0.02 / 2.01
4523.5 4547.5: 0.00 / 1.99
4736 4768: 0.01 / 2.05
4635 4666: -0.03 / 2.09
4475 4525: -0.02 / 2.02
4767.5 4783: -0.04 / 2.16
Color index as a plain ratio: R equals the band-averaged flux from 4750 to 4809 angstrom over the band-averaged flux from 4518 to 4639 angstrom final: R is 1.05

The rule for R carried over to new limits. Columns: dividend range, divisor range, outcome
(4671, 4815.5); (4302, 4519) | 1.05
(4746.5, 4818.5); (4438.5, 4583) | 1.07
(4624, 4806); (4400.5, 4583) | 1.03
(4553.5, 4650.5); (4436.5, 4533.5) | 1.04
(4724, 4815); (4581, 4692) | 1.01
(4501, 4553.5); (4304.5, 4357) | 1.08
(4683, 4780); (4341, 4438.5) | 1.03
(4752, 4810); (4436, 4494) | 1.09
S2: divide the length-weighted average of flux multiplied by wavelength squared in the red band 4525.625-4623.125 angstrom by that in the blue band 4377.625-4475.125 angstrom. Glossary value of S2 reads 1.1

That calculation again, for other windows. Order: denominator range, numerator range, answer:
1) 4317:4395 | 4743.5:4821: 1.31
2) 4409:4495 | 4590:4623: 1.12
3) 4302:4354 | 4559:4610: 1.26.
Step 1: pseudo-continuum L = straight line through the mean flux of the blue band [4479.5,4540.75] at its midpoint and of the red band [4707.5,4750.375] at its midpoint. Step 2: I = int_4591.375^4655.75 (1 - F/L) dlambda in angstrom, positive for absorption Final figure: -2.5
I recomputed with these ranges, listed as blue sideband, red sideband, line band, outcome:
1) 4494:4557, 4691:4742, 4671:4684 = -0.49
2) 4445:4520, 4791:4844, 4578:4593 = -0.69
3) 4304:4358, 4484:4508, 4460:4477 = 0.07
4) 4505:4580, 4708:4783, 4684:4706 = -0.66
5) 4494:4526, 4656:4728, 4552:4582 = -0.65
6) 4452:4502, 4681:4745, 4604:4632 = -0.66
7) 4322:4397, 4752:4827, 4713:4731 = 1.30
